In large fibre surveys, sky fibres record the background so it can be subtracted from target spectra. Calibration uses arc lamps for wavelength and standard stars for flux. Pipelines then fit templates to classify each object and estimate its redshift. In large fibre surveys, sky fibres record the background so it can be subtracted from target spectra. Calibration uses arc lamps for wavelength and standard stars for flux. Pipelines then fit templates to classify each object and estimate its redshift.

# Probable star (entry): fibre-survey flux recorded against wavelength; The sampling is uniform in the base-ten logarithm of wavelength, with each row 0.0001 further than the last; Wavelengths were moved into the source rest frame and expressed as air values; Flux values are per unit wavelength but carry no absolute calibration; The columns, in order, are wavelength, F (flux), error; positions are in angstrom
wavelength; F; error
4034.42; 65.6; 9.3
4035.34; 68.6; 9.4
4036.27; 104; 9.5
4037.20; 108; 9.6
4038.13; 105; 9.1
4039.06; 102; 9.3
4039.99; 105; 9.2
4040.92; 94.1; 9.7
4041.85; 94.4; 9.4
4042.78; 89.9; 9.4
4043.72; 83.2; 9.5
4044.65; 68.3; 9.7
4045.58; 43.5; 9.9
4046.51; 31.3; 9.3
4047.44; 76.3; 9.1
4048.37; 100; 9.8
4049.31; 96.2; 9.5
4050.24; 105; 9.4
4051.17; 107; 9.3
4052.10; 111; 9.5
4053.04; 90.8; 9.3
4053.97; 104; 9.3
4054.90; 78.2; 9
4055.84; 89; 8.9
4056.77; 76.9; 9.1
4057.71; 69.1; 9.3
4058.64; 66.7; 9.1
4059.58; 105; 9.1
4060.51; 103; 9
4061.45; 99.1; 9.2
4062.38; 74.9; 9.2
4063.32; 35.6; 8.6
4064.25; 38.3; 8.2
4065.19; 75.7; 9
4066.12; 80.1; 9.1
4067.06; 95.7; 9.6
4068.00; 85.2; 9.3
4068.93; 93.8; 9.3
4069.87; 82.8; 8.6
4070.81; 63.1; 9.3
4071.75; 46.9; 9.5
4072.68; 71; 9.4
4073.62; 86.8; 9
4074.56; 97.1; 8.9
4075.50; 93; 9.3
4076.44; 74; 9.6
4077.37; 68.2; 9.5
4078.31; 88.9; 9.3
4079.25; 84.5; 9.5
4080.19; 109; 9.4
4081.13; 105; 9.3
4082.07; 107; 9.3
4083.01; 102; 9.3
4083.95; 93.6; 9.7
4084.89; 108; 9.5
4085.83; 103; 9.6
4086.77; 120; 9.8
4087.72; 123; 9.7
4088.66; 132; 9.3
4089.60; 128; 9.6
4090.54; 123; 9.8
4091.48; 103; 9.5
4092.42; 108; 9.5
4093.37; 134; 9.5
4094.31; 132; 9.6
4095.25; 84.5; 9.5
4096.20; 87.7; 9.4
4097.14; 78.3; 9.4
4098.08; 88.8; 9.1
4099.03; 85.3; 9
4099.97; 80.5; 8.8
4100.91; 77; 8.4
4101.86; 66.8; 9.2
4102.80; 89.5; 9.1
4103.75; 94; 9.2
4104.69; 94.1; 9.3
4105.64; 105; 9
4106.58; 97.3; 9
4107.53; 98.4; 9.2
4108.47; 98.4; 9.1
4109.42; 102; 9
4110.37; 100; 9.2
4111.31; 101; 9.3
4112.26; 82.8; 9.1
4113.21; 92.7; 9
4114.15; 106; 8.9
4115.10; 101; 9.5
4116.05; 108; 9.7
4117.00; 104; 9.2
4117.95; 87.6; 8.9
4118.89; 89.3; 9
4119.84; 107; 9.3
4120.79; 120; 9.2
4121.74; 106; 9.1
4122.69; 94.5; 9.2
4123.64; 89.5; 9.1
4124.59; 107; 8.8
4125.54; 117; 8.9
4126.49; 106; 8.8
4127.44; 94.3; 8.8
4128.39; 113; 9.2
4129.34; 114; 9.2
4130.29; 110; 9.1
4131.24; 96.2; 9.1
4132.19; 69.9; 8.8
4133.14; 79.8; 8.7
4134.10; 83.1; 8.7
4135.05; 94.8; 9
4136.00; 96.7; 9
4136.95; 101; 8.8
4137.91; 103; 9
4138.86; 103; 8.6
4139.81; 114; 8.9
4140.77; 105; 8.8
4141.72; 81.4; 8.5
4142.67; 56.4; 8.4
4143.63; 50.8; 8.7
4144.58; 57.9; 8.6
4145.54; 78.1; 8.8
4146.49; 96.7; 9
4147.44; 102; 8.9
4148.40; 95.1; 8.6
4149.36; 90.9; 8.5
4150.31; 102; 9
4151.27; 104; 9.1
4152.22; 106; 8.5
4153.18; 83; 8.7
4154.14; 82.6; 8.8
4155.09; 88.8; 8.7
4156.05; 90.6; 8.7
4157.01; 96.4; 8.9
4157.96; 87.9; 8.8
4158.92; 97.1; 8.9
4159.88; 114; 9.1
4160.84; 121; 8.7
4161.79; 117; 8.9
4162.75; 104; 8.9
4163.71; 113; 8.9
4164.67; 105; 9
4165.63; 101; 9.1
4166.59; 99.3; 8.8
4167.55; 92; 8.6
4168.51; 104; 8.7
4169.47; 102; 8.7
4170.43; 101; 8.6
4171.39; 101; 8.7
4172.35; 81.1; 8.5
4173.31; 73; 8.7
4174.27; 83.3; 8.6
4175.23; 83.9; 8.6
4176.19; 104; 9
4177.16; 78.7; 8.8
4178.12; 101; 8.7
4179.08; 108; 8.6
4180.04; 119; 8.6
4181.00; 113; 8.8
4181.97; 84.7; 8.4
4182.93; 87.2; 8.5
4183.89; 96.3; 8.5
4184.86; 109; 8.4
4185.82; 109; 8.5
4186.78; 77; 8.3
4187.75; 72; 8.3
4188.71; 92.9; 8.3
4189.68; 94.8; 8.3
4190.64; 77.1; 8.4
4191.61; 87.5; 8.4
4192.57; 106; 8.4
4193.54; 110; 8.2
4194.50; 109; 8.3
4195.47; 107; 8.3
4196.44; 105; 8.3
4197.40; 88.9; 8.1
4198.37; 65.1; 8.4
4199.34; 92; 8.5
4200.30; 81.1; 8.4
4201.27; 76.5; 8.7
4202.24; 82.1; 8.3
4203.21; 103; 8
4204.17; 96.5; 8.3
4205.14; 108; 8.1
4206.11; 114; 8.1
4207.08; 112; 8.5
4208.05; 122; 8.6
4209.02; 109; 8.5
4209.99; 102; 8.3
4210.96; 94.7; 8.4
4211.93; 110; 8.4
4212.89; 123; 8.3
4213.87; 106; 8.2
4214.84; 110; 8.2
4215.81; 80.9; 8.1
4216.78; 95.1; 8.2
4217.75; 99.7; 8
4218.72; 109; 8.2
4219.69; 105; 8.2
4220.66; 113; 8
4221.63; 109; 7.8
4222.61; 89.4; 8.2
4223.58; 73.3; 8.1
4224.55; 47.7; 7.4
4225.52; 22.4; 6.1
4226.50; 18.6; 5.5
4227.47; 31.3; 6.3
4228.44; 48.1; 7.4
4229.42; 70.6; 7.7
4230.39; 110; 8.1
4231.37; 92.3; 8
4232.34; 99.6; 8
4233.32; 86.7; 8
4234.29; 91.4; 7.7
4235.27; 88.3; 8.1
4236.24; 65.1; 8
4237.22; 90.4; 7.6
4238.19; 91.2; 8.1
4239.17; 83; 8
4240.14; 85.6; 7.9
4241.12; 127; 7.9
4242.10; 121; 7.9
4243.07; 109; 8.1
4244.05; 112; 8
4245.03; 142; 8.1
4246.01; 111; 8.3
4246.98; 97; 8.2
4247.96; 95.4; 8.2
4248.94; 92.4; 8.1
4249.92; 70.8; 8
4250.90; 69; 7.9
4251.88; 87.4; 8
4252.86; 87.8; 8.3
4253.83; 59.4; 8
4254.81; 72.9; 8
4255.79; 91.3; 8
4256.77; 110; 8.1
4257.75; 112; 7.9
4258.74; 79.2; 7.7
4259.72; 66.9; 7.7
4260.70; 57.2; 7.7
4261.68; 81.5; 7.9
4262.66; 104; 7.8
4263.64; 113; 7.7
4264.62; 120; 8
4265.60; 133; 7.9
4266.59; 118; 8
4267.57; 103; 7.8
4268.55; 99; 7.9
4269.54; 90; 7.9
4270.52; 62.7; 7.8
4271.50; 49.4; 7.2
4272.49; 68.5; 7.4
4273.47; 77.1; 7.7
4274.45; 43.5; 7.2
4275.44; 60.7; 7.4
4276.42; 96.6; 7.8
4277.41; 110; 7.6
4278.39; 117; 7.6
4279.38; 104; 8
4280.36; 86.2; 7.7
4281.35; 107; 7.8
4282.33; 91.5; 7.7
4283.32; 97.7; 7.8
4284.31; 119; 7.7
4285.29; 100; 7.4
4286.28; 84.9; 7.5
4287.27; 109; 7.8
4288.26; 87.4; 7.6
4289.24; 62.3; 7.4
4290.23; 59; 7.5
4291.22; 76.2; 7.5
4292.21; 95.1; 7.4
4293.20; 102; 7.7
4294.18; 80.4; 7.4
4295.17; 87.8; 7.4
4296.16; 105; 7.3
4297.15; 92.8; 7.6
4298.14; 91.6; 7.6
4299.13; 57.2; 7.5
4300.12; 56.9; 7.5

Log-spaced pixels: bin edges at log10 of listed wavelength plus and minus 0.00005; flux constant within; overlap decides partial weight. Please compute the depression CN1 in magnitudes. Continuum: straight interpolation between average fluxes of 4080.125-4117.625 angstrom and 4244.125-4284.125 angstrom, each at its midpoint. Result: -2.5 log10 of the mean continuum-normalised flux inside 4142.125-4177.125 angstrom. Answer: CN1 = 0.05 mag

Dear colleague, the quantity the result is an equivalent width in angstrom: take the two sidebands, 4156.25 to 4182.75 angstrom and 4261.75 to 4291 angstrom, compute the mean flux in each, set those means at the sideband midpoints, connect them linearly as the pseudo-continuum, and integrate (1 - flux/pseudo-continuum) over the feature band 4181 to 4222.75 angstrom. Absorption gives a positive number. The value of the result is -0.6 angstrom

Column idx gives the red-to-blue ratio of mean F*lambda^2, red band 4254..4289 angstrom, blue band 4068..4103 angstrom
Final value 1.1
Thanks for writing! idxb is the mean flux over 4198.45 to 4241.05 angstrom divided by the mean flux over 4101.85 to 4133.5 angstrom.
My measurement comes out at 0.90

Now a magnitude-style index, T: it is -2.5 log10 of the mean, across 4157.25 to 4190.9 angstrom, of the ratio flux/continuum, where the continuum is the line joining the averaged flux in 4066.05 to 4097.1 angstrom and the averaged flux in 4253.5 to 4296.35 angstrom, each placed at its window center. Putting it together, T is -0.04 mag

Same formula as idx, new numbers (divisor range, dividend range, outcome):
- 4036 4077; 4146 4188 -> 1.22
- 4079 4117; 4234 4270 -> 1.02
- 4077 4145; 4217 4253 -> 0.95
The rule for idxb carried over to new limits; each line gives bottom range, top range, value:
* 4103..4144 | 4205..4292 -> 0.94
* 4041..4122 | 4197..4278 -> 0.98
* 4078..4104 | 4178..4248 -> 0.93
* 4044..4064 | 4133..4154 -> 1.10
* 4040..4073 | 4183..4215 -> 1.21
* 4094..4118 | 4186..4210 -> 1.02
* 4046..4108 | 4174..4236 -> 1.01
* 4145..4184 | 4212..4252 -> 0.92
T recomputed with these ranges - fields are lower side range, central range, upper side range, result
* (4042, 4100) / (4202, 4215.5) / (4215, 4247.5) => -0.199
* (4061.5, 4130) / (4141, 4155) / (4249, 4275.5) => 0.081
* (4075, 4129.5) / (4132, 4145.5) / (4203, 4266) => 0.148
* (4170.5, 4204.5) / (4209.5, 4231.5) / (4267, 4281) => 0.057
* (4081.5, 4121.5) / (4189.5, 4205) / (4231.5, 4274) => 0.030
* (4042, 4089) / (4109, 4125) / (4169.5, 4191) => -0.118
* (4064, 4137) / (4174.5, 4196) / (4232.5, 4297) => -0.033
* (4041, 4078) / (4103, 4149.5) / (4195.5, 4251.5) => -0.124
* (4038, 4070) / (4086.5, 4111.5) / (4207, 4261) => -0.178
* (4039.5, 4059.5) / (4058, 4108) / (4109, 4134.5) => 0.001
